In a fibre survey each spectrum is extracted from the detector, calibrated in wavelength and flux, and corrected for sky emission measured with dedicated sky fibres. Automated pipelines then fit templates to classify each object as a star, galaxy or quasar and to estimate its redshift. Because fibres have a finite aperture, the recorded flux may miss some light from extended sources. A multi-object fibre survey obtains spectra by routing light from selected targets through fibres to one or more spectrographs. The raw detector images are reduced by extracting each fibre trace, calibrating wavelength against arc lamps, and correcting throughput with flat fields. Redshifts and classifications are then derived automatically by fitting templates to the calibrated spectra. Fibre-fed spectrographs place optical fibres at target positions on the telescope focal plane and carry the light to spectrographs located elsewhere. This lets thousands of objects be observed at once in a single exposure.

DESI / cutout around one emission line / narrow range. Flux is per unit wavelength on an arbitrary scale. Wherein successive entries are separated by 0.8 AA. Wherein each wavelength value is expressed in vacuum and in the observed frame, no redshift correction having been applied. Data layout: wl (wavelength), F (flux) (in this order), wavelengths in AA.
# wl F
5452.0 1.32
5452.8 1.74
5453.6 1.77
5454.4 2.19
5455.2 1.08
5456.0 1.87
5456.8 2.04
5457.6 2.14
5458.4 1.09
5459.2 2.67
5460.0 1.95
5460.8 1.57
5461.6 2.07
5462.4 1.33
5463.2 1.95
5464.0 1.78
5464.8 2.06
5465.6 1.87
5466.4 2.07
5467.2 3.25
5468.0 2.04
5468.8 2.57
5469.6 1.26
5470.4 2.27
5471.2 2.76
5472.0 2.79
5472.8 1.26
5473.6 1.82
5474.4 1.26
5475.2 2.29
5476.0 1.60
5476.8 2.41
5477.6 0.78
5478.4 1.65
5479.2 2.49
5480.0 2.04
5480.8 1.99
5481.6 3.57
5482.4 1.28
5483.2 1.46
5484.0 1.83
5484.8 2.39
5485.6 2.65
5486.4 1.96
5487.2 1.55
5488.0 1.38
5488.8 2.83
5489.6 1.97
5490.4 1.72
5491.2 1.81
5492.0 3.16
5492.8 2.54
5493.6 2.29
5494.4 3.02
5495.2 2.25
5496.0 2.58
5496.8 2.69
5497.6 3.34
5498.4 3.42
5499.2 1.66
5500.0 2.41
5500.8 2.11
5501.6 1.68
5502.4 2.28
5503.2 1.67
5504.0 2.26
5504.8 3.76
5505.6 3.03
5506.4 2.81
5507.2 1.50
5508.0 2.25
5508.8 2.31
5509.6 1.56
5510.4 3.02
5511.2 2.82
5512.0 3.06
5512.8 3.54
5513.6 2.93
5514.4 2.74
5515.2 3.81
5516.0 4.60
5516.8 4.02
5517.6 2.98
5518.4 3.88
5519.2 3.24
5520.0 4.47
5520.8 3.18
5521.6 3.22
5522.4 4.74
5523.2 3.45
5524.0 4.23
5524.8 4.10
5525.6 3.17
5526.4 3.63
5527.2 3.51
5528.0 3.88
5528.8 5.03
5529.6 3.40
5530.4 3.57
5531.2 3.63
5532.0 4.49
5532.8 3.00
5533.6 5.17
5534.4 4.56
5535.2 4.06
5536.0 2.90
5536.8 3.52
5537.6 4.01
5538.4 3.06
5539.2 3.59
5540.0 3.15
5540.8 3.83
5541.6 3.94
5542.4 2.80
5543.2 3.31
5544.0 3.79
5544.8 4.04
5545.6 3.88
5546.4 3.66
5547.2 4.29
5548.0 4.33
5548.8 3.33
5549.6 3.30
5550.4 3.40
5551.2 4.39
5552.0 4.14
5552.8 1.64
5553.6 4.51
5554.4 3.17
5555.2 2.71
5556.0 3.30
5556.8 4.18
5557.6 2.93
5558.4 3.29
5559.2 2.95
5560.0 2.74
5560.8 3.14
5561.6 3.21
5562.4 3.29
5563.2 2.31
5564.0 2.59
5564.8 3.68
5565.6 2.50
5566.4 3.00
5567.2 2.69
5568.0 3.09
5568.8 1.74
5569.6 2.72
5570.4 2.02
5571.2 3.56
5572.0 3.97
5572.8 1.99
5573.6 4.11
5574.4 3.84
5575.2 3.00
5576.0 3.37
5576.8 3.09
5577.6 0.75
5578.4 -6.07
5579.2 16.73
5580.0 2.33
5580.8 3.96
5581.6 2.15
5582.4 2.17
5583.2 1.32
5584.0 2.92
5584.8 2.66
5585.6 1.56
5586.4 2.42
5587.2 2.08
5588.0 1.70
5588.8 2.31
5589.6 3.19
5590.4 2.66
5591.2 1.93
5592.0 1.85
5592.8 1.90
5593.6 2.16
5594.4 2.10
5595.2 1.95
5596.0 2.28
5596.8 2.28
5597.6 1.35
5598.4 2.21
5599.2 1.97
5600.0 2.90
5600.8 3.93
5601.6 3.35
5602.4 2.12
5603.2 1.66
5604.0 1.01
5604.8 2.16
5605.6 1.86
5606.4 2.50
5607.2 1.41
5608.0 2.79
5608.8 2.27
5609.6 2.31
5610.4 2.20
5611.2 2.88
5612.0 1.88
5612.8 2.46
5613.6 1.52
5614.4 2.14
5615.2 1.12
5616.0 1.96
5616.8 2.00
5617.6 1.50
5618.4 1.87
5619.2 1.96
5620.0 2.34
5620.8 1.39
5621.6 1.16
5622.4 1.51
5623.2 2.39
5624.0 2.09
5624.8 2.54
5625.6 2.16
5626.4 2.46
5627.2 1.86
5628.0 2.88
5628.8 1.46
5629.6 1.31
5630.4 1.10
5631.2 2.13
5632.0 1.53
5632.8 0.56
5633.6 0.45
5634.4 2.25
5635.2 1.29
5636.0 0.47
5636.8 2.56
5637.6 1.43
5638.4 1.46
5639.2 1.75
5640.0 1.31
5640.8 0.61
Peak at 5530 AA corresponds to Mg II 2798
